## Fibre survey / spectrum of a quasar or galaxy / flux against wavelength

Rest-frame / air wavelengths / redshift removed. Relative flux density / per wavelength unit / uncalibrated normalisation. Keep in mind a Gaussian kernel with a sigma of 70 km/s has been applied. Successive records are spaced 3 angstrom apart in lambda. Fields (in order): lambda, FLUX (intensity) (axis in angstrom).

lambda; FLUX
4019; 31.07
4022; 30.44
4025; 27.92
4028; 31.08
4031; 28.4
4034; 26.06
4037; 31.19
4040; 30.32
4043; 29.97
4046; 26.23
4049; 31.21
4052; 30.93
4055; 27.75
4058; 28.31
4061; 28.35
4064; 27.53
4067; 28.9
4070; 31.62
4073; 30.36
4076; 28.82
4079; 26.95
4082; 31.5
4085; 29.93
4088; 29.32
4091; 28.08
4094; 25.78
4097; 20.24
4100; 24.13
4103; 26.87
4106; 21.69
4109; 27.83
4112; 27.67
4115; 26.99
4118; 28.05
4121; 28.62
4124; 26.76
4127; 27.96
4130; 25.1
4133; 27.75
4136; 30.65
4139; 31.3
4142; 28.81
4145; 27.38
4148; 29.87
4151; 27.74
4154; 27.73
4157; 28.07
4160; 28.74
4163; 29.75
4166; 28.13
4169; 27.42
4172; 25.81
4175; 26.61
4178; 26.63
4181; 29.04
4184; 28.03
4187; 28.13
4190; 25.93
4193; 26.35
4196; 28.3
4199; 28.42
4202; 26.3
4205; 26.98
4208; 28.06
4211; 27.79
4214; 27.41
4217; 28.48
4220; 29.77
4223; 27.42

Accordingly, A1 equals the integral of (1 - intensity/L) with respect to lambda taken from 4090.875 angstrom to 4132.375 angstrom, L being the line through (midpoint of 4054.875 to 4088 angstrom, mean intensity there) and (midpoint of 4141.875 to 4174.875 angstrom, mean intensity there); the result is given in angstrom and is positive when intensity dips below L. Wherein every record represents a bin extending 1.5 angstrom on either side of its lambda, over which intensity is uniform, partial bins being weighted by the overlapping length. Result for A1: 3.68 angstrom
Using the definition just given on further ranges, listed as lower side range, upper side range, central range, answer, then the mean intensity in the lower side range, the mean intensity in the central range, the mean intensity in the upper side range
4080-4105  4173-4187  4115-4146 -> -1.2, 26.9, 28.2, 27.6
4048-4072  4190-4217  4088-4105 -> 2.1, 29.3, 25.3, 27.4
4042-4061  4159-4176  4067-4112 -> 1.8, 29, 27.4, 27.7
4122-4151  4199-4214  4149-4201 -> 0.3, 28.4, 27.7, 27.4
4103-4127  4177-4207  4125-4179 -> -1.9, 26.9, 28.1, 27.4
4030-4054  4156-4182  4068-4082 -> -0.4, 29.3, 29.6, 27.8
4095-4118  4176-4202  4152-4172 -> -1.0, 25.3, 28.1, 27.5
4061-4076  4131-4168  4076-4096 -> 0.6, 29.4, 28.4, 28.8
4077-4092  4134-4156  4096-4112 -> 2.5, 29.2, 24.6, 29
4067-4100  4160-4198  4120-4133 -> 0.3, 28.1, 27.1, 27.6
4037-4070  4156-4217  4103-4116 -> 1.1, 29.2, 26.1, 27.6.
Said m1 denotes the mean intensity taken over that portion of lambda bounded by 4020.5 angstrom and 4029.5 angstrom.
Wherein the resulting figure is 29.8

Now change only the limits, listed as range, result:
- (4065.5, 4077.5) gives 29.9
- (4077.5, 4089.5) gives 29.4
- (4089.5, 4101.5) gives 24.6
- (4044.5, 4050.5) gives 28.7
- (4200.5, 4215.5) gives 27.3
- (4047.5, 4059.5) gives 29.6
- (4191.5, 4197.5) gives 27.3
